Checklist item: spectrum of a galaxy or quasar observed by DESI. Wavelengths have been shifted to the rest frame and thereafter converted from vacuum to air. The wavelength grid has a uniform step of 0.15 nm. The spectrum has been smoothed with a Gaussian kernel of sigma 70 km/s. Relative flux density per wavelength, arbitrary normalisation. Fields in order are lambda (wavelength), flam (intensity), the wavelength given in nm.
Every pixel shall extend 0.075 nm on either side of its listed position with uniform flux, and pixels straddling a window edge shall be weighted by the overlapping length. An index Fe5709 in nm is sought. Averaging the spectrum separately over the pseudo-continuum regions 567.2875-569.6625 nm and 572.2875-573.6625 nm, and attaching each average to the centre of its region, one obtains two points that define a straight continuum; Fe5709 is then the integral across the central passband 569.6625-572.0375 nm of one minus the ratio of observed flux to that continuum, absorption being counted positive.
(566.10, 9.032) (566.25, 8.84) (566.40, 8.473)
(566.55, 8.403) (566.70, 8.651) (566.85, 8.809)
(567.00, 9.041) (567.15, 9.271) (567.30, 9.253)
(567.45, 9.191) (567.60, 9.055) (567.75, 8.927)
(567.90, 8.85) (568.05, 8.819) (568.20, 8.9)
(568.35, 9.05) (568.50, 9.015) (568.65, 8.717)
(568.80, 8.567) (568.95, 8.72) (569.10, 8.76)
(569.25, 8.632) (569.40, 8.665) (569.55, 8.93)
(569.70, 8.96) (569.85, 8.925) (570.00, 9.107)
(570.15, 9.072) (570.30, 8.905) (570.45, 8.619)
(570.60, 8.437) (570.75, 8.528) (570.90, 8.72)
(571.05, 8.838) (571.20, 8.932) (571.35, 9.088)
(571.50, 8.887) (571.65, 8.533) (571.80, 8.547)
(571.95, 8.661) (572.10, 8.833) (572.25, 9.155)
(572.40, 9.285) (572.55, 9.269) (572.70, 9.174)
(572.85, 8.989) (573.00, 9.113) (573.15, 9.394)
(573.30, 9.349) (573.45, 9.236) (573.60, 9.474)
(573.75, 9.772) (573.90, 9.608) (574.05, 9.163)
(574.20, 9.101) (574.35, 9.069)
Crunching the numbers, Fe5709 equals 0.07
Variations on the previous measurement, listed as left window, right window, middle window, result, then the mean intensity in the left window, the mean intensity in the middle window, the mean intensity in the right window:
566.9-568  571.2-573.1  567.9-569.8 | 0.05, 9.07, 8.81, 8.97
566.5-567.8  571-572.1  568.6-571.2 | 0.02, 8.97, 8.78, 8.79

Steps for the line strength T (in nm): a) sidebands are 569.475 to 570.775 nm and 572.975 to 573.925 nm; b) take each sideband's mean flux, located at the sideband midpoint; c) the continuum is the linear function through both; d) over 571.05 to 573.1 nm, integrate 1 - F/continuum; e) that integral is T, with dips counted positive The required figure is 0.05 nm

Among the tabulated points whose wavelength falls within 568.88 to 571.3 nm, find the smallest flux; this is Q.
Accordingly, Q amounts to 8.437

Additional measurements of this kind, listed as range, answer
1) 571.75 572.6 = 8.547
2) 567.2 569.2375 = 8.567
